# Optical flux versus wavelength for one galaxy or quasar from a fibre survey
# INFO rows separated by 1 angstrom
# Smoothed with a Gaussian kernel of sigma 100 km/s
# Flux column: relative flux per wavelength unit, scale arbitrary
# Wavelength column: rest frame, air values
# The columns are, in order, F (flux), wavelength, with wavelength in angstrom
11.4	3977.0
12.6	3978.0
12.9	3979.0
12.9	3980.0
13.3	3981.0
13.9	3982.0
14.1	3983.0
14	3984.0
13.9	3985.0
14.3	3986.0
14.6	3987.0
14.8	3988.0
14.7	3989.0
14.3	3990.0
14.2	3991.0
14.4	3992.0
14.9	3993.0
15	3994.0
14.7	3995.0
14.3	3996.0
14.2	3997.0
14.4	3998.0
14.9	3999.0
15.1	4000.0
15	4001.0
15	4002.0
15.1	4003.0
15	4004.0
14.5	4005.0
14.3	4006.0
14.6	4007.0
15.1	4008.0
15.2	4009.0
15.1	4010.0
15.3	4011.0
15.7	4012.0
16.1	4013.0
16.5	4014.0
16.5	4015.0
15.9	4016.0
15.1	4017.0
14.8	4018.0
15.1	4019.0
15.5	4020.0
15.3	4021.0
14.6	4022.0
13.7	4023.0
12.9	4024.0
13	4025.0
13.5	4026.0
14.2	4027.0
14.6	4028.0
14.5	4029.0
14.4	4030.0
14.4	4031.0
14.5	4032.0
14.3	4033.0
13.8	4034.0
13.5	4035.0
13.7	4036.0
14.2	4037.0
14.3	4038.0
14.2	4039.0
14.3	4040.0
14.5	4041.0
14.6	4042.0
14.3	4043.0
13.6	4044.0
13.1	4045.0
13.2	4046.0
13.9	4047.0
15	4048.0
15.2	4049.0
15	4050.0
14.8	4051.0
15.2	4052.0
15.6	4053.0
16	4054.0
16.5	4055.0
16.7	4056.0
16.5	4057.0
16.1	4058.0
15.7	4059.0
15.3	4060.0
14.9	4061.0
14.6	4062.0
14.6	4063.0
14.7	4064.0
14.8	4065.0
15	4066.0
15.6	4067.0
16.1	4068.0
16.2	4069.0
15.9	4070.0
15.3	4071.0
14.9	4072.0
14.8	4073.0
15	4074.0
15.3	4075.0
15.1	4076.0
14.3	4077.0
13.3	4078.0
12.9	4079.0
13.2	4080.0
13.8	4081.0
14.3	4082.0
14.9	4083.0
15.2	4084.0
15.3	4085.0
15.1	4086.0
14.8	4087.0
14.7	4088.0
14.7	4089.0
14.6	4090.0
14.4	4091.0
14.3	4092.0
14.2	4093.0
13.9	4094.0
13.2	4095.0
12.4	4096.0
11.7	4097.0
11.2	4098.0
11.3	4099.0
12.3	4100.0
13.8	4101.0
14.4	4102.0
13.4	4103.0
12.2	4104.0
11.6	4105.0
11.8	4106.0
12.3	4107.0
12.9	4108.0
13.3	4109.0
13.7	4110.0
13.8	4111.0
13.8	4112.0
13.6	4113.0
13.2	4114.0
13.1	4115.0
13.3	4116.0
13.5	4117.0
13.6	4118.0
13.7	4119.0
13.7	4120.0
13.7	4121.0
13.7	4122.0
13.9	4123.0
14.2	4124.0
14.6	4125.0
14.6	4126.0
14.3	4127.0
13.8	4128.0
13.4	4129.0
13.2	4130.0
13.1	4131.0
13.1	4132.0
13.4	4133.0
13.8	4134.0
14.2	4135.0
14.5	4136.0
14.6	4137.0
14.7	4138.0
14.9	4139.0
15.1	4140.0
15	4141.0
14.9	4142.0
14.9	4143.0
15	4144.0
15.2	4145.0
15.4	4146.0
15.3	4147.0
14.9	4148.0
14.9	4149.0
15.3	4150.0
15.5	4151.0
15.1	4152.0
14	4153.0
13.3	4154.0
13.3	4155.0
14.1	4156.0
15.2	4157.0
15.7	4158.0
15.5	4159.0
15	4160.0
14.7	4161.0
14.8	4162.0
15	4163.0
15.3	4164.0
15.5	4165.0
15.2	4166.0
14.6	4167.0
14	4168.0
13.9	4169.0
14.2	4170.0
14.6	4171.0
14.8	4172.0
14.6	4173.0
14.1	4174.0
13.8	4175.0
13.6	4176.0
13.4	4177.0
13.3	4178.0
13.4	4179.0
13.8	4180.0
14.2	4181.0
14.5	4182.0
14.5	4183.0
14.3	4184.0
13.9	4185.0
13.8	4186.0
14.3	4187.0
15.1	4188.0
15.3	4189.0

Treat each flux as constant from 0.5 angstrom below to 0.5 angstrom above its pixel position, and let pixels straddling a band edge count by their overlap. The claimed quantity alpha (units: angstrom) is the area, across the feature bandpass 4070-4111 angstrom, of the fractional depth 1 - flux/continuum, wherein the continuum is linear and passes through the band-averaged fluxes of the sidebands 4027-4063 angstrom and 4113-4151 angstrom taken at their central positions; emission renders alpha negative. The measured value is 1.9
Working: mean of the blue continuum 14.7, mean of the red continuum 14.2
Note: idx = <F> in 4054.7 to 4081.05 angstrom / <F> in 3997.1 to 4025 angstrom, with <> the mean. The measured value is 1.0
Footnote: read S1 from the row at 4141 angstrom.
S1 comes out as 15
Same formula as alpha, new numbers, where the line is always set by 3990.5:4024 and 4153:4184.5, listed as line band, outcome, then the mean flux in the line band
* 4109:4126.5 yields 1.0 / 13.7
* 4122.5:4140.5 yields 0.6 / 14.1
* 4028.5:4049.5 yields 1.0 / 14.2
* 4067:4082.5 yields 0.0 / 14.7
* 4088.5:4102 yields 1.3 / 13.3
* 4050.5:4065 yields -0.7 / 15.5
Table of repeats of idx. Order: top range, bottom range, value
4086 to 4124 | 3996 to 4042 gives 0.91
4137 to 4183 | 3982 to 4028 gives 0.99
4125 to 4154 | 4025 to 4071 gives 0.98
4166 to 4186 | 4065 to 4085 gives 0.95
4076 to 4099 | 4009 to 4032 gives 0.94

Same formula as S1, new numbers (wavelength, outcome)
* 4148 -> 14.9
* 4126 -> 14.6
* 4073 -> 14.8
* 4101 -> 13.8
